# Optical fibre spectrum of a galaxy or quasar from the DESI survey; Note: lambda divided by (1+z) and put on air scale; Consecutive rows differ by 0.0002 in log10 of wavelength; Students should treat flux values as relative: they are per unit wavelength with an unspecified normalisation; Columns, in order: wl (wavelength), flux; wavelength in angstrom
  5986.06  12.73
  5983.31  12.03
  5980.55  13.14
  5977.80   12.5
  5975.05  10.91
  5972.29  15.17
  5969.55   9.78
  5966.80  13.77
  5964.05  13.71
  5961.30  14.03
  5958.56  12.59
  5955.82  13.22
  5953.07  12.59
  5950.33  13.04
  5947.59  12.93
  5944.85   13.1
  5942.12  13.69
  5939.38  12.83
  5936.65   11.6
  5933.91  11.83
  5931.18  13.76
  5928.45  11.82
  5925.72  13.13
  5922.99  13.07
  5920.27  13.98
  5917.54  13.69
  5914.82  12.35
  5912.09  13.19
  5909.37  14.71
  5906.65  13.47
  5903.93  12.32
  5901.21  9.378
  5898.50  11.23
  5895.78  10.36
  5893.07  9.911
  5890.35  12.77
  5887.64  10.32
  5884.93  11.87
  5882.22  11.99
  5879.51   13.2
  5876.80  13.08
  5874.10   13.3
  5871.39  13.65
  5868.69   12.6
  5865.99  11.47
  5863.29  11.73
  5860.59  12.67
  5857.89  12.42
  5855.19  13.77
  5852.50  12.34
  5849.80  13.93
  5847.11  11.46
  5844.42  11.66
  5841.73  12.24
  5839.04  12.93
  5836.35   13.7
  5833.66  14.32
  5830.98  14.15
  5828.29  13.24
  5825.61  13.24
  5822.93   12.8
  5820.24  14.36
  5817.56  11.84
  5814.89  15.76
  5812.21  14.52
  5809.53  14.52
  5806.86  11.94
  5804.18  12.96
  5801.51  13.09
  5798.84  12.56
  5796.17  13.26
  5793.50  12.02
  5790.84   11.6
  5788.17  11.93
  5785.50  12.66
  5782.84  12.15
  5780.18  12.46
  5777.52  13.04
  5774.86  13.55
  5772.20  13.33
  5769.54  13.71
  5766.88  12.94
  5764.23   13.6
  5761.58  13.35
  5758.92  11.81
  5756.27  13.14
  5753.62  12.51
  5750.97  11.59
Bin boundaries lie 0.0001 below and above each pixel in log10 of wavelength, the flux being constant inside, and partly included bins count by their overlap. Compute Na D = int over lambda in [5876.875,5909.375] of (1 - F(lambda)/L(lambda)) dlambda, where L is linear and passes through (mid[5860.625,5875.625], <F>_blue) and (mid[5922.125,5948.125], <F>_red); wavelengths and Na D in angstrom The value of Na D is 2.37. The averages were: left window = 12.6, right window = 12.8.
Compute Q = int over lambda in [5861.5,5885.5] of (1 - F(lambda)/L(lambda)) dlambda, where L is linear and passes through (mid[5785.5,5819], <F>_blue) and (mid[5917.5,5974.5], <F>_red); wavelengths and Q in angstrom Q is 0.8 angstrom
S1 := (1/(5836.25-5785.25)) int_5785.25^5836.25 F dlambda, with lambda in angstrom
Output 13.2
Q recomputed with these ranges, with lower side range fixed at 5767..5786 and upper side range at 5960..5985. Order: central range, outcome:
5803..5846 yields -1.4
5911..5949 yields -0.3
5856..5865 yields 0.4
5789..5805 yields 0.5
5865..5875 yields 0.1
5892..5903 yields 2.2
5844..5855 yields 0.3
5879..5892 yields 1.0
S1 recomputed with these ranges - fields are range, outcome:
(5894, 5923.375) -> 12.5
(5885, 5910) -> 11.5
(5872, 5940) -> 12.4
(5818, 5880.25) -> 12.9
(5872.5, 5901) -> 11.7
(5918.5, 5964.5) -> 13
